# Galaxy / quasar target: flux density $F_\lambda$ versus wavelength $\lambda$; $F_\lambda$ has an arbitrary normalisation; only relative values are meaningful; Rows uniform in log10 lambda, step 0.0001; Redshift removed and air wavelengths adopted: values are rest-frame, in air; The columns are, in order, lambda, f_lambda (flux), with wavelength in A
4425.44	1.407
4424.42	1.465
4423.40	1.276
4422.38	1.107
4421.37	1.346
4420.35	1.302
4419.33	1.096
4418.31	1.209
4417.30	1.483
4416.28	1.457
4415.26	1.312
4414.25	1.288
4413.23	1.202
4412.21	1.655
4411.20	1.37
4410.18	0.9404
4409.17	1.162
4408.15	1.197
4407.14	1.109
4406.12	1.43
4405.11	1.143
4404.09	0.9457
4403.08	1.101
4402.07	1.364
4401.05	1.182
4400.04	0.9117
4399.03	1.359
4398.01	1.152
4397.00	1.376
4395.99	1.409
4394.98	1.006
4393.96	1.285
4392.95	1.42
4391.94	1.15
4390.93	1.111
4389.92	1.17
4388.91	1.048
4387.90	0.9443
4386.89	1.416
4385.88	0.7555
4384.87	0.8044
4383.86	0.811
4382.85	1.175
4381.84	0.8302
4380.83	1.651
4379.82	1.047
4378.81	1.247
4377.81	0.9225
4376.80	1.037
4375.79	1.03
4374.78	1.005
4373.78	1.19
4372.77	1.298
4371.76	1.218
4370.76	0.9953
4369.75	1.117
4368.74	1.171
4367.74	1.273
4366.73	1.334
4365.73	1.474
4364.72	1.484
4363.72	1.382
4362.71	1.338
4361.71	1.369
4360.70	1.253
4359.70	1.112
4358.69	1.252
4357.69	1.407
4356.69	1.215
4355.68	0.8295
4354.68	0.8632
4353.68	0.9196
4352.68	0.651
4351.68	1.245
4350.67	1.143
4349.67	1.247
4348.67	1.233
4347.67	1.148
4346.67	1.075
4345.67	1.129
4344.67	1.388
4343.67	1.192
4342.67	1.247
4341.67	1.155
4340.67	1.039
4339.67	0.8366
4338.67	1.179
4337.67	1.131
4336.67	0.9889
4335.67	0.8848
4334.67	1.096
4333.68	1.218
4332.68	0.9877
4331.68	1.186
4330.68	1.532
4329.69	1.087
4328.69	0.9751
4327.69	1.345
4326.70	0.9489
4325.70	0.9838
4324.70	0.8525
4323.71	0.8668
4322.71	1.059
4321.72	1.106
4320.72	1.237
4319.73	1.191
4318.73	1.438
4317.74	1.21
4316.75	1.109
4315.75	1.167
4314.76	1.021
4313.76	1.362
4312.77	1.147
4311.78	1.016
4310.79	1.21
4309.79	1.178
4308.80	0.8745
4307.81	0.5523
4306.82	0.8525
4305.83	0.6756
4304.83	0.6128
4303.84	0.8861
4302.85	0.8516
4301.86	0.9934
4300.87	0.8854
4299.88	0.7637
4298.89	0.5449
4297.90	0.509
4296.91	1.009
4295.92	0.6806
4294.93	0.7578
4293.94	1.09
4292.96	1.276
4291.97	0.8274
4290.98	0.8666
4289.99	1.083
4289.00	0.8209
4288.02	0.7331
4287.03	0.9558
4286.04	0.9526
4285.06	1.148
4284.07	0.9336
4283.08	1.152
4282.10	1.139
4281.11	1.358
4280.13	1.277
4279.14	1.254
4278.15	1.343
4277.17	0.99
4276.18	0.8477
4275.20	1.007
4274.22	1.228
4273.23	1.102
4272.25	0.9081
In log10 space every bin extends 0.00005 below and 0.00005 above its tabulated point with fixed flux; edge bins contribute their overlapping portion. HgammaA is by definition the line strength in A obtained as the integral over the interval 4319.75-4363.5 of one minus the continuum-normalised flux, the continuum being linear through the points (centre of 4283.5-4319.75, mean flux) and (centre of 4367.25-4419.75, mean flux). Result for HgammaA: -3.0 A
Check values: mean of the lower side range 0.948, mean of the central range 1.12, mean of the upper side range 1.17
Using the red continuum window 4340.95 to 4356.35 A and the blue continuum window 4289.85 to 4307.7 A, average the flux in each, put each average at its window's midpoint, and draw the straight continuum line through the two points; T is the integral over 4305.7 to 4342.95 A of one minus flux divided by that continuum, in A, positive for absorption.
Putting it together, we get -4.4 A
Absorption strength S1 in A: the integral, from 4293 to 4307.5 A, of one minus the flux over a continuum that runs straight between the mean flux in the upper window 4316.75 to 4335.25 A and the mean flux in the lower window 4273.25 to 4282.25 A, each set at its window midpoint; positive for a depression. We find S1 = 4.3 A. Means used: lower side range 1.16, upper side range 1.13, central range 0.806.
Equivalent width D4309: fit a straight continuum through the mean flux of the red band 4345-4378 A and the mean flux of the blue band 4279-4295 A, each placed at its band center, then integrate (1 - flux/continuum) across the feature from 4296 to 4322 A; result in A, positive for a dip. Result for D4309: 2.6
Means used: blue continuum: 1.04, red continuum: 1.17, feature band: 0.971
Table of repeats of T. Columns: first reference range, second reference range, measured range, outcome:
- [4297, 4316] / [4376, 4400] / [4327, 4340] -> -1.8 A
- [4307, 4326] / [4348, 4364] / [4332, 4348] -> 0.2 A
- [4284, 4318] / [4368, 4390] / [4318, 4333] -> -2.2 A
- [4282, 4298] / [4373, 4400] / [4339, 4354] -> -0.9 A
